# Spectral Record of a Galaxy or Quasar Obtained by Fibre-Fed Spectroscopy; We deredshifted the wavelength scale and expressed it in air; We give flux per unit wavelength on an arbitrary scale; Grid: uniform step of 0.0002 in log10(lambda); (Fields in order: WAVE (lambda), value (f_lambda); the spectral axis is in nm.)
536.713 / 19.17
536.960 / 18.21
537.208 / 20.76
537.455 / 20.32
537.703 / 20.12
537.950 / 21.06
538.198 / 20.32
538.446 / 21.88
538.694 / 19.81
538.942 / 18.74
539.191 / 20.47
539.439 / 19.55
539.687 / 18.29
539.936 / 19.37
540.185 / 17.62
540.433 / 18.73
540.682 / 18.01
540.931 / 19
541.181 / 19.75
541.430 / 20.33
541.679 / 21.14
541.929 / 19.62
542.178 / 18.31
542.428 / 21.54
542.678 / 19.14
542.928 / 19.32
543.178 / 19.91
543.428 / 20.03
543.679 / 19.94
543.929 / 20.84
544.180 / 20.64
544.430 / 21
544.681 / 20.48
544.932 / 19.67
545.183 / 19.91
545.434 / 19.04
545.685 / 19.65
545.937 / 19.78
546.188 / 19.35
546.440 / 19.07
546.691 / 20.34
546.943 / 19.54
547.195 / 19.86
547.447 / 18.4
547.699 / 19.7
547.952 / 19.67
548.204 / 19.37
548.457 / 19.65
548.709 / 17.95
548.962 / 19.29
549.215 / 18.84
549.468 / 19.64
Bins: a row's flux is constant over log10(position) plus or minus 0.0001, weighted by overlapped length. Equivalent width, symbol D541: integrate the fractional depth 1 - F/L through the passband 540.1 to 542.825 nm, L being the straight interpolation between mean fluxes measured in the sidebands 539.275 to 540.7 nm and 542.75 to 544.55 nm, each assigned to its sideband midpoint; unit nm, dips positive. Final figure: -0.013 nm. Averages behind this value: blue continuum 18.7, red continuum 20.2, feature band 19.4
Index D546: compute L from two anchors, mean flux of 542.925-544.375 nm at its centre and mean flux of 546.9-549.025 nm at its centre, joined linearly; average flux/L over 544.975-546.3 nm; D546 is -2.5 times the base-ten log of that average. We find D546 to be 0.012 mag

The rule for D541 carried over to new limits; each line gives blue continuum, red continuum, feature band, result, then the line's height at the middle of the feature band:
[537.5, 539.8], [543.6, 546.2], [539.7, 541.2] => 0.11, 20.1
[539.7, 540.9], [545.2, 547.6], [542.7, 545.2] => -0.14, 19.1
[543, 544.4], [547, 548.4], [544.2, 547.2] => 0.00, 19.8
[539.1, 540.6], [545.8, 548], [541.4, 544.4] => -0.14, 19.2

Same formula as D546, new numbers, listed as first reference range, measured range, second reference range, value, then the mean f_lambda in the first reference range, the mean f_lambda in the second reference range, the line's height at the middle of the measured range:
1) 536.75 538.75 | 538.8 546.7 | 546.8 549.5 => 0.008 mag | 20.3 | 19.3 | 19.8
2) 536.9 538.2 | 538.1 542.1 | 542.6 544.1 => 0.030 mag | 20.2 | 19.9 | 20.1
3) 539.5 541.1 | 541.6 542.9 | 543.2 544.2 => -0.017 mag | 18.6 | 20.3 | 19.6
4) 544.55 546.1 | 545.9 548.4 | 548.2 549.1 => -0.009 mag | 19.7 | 19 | 19.3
